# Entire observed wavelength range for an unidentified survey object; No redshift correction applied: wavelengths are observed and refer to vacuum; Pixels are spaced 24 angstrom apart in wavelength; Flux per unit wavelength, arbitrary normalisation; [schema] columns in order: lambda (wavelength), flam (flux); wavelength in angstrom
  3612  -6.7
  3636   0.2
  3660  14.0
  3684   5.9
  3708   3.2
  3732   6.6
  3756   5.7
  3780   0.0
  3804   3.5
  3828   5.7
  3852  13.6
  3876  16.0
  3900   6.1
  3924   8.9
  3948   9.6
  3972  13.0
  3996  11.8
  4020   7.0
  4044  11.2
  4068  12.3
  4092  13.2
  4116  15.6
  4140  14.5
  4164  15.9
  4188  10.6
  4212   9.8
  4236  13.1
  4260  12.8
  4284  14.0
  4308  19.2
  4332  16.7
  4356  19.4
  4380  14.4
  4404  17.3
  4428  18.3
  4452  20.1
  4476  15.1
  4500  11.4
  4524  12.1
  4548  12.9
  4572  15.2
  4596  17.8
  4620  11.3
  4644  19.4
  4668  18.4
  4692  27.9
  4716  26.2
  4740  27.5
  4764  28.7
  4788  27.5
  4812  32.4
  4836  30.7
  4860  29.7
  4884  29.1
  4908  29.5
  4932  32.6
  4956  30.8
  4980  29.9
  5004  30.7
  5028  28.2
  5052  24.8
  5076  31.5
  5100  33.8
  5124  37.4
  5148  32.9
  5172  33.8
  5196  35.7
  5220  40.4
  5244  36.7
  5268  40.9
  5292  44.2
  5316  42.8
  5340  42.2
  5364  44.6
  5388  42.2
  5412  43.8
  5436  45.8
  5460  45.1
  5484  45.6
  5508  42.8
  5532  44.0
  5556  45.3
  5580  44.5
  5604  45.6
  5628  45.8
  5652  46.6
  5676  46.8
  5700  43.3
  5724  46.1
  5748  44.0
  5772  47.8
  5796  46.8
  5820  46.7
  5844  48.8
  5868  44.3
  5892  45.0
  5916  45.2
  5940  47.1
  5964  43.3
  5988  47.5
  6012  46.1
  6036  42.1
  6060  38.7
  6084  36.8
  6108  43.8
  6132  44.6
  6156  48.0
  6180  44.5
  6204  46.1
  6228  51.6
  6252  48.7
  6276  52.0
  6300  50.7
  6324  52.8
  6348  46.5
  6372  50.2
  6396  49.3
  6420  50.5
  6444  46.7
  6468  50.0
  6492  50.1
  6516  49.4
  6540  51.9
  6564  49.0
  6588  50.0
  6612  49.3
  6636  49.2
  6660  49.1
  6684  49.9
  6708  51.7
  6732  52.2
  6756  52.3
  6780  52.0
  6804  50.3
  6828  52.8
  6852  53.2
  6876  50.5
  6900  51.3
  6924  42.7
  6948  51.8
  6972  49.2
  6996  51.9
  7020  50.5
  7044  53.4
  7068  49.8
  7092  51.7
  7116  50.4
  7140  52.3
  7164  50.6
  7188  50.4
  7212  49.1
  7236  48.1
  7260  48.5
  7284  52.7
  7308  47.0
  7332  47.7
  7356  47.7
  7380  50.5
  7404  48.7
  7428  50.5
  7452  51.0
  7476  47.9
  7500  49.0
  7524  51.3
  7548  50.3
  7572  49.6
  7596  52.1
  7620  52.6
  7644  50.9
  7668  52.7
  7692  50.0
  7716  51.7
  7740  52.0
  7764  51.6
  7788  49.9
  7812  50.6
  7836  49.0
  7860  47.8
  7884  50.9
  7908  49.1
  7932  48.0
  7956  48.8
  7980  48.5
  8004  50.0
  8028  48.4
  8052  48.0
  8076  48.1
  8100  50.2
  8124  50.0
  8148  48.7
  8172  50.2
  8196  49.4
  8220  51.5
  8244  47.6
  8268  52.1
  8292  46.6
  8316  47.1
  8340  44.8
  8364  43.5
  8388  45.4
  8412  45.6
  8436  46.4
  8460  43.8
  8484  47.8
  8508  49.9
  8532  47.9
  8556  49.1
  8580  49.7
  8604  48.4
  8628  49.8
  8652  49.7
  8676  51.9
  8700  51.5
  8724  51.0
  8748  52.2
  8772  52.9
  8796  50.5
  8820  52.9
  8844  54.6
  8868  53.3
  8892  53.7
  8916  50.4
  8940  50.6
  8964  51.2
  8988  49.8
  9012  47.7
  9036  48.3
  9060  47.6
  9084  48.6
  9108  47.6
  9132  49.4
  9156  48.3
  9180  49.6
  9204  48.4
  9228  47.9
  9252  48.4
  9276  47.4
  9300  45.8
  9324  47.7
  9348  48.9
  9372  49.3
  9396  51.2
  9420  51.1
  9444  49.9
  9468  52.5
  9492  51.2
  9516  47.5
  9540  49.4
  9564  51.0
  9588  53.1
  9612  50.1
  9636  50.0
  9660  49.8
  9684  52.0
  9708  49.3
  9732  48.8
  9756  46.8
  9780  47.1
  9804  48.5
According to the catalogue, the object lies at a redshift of 0.174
